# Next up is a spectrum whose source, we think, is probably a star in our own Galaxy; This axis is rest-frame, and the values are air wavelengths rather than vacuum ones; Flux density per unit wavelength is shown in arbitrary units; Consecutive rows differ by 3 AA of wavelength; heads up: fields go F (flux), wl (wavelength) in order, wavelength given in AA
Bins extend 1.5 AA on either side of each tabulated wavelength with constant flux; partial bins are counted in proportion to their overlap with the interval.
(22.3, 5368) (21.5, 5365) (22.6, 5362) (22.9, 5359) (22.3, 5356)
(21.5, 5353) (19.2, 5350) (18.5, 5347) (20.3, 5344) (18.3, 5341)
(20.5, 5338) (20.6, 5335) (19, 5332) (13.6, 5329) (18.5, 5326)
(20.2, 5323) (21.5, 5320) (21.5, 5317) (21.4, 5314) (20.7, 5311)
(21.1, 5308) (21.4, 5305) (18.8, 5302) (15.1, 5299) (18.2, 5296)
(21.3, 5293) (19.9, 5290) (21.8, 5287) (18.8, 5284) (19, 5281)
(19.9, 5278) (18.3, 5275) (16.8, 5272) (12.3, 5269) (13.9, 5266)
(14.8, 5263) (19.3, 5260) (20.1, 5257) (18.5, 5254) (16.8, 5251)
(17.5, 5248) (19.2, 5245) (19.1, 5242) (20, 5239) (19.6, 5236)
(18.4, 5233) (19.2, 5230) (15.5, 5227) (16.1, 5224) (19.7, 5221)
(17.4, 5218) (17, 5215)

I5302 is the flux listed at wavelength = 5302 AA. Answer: 18.8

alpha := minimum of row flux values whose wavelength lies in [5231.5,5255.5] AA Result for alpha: 16.8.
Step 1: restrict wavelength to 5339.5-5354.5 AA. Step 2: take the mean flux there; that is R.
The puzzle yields 19.6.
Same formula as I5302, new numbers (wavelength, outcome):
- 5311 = 20.7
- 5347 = 18.5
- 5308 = 21.1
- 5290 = 19.9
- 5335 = 20.6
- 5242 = 19.1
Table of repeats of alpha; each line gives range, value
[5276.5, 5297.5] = 18.2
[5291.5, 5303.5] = 15.1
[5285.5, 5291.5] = 19.9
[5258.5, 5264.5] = 14.8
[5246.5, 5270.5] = 12.3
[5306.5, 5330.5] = 13.6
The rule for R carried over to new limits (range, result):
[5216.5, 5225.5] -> 17.7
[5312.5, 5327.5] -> 20.6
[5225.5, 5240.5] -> 18.5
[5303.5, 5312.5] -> 21.1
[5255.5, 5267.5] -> 17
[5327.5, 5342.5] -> 18.4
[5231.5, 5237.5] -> 19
